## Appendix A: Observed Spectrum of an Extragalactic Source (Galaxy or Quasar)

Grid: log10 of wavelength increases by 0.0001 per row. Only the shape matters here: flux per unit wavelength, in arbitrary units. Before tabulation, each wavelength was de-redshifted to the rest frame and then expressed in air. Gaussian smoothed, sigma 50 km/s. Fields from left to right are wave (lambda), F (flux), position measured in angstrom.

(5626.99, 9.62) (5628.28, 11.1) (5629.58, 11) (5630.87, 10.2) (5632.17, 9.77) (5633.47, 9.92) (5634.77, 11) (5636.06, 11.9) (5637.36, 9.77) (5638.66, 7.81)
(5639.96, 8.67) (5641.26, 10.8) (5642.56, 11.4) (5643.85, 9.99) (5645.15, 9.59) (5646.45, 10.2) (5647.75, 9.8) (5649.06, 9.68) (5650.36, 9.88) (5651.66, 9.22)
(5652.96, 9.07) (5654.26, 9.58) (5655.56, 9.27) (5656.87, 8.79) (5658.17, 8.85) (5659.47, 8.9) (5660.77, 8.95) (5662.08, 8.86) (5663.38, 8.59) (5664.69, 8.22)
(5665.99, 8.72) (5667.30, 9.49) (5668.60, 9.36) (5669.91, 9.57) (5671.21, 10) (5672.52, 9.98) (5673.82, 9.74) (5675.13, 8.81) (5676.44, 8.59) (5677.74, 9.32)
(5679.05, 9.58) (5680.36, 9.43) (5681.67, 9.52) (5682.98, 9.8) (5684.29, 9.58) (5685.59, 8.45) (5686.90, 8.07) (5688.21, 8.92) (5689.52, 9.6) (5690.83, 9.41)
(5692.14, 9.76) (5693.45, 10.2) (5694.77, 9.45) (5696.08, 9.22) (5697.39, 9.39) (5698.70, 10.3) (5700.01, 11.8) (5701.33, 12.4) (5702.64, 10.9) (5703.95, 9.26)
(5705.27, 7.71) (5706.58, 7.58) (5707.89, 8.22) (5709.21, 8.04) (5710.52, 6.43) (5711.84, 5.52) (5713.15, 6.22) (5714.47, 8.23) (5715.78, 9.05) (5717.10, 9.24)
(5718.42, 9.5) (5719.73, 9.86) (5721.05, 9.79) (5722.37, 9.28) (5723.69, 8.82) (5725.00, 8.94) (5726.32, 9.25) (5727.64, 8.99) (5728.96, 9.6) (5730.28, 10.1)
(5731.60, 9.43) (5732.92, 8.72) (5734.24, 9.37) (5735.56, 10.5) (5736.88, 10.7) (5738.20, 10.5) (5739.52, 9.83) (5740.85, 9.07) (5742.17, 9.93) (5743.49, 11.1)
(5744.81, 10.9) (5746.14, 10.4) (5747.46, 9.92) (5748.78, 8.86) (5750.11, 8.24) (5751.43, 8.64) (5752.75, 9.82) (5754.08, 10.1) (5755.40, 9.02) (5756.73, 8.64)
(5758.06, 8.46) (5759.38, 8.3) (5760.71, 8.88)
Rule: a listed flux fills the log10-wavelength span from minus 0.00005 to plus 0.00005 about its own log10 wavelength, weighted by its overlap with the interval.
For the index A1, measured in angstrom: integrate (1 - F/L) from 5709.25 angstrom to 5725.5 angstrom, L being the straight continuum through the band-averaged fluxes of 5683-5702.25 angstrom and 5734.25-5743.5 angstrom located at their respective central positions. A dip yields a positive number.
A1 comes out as 2.6 angstrom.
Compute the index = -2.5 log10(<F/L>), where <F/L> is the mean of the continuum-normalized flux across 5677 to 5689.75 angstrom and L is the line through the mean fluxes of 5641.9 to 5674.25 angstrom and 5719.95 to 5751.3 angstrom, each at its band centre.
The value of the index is 0.033 mag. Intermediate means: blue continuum 9.43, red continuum 9.65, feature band 9.21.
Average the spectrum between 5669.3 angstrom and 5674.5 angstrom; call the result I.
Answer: 9.83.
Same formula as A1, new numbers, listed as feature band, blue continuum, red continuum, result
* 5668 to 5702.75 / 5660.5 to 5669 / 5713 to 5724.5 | -2.86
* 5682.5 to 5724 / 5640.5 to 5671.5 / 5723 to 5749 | 2.45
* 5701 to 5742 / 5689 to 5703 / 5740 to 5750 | 4.09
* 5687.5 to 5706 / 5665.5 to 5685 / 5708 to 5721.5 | -2.39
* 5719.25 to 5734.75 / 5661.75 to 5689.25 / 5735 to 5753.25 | 0.59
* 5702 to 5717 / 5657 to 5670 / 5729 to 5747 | 2.54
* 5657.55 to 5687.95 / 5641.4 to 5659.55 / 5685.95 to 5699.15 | 1.17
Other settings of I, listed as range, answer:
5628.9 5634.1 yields 10.2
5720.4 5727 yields 9.22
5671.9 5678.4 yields 9.29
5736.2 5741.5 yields 10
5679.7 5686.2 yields 9.37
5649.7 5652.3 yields 9.56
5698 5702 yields 11.5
